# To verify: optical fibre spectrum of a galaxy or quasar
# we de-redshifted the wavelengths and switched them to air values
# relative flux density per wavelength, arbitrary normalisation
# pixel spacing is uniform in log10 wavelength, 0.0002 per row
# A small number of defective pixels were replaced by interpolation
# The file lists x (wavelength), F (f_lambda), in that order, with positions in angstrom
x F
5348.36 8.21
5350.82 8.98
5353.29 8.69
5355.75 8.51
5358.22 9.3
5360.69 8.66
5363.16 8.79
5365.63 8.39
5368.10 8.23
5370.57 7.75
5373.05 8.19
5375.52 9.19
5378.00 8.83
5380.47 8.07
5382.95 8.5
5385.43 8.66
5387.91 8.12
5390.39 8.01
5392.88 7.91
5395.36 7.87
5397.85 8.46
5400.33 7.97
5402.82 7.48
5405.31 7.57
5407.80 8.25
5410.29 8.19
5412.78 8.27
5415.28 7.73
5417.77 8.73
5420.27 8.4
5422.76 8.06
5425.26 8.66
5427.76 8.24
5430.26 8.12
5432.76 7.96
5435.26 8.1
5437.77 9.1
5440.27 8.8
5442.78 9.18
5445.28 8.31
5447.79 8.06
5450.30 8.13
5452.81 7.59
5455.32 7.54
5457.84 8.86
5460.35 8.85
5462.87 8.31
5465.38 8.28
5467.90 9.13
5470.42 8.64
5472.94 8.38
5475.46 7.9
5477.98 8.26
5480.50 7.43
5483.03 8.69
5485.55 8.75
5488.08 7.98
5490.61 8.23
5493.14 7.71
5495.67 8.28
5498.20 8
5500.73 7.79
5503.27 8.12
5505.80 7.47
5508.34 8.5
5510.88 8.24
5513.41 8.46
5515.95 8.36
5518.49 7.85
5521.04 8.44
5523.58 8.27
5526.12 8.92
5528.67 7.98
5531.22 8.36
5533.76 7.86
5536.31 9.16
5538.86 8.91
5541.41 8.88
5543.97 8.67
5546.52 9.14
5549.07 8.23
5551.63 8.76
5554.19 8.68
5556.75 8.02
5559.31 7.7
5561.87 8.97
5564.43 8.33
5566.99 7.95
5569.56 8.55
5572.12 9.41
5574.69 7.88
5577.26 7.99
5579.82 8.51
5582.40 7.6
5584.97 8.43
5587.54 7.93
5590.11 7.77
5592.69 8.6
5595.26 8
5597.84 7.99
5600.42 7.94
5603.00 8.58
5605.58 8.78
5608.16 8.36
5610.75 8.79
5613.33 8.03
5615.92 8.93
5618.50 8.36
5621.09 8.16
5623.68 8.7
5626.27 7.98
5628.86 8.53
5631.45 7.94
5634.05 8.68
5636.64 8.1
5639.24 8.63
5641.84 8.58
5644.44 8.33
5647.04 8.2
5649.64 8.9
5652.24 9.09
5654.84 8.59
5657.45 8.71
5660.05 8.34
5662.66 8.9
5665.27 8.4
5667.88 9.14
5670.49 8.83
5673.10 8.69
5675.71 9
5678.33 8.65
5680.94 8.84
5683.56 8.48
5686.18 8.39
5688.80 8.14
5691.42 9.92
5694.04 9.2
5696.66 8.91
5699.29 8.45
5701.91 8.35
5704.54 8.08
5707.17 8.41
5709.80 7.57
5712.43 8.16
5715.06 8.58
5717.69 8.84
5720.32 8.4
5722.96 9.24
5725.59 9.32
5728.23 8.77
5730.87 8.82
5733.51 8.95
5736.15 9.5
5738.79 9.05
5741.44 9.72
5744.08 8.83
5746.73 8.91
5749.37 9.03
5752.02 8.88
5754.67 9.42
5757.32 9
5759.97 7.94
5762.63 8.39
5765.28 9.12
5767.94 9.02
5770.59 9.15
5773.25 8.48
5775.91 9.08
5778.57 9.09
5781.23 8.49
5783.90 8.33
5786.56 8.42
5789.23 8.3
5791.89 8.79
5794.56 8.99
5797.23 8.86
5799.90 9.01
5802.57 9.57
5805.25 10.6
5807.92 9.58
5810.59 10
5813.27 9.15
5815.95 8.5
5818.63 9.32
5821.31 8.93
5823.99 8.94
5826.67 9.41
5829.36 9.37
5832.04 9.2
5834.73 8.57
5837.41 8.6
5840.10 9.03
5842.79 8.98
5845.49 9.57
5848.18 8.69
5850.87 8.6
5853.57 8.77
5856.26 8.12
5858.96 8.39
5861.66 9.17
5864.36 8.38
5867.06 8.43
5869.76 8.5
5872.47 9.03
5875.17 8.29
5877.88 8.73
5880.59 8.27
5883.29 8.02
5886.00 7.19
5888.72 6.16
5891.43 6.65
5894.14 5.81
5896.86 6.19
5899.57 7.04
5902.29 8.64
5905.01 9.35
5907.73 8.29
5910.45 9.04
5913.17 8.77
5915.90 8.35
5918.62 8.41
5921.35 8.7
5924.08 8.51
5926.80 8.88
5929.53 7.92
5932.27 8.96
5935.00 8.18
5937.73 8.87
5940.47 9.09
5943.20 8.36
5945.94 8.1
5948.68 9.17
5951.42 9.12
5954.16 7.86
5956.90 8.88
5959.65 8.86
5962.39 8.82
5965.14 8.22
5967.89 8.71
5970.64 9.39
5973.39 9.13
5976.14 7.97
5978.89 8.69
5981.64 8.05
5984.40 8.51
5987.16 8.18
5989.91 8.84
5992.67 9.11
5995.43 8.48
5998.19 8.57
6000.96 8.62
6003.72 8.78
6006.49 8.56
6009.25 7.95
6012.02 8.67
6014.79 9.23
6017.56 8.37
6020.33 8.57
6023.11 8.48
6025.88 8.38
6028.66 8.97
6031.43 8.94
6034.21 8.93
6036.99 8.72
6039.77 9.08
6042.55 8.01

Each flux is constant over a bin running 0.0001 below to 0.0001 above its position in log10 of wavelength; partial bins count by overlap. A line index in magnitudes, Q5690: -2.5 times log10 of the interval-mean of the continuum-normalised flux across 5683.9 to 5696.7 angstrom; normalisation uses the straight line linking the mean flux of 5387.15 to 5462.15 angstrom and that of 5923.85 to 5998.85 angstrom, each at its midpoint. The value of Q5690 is -0.06 mag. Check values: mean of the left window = 8.22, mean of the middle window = 8.88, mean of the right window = 8.63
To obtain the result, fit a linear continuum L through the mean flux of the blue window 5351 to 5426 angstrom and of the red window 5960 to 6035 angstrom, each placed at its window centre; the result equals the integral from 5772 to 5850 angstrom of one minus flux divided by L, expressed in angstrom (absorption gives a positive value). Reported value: -4.46 angstrom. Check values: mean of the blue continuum 8.32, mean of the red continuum 8.64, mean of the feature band 9.03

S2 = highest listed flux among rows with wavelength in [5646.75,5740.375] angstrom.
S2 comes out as 9.92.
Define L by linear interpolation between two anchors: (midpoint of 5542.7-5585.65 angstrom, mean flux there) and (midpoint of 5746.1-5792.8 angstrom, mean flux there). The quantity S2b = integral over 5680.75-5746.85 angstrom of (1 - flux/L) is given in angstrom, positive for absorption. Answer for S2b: -0.69 angstrom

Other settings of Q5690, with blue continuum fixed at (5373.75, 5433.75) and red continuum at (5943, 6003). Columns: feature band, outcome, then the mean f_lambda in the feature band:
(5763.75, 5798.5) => -0.04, 8.78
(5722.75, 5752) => -0.08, 9.09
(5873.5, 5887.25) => 0.06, 8.13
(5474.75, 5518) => 0.02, 8.13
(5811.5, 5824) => -0.06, 9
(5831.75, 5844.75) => -0.04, 8.88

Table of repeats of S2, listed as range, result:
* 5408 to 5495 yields 9.18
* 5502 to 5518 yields 8.5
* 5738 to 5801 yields 9.72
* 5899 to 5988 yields 9.39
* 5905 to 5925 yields 9.35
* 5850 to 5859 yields 8.77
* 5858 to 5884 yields 9.17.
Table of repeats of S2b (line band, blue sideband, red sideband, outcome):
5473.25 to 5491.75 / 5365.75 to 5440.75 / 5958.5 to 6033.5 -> 0.2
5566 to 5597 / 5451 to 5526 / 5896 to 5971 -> 0.3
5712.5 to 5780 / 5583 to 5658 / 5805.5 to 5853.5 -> -0.8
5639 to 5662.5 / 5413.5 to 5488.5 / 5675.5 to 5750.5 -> 0.2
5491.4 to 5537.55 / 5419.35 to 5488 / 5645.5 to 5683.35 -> 1.4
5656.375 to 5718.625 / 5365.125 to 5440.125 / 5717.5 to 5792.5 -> 0.9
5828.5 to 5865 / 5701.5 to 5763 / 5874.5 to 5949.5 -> -2.0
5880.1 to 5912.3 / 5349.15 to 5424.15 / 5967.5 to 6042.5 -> 3.9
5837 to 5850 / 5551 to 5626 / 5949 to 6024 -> -0.7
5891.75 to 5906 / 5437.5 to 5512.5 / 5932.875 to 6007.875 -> 2.1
